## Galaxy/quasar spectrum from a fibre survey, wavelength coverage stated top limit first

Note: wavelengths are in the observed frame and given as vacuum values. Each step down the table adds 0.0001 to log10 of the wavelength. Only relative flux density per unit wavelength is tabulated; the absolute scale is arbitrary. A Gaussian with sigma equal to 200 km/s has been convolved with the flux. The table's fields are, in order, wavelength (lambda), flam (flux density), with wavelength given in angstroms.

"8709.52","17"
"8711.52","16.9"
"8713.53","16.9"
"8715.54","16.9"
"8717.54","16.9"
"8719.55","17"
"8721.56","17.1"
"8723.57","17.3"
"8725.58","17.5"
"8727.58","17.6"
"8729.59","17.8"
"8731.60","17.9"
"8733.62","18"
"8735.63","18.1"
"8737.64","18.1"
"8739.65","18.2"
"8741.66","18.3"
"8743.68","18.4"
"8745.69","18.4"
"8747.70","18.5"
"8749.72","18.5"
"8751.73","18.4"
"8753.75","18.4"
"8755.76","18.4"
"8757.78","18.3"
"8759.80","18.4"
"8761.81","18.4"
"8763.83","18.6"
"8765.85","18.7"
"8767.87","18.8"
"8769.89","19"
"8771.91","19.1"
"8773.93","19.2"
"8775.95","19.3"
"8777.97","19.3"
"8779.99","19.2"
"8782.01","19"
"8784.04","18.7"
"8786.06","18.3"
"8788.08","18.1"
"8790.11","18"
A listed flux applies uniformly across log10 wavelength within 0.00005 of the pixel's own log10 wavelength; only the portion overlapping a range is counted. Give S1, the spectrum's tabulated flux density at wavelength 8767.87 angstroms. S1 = 18.8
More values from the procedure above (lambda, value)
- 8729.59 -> 17.8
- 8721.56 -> 17.1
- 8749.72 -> 18.5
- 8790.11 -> 18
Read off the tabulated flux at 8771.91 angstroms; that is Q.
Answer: 19.1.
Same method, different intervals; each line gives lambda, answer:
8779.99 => 19.2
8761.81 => 18.4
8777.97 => 19.3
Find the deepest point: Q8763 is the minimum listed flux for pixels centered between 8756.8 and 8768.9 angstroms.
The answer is 18.3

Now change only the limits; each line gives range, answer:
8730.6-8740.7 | 17.9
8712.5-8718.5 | 16.9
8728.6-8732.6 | 17.8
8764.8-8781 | 18.7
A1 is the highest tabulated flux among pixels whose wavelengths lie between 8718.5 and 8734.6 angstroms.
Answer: 18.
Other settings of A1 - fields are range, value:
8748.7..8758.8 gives 18.5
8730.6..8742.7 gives 18.3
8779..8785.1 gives 19.2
